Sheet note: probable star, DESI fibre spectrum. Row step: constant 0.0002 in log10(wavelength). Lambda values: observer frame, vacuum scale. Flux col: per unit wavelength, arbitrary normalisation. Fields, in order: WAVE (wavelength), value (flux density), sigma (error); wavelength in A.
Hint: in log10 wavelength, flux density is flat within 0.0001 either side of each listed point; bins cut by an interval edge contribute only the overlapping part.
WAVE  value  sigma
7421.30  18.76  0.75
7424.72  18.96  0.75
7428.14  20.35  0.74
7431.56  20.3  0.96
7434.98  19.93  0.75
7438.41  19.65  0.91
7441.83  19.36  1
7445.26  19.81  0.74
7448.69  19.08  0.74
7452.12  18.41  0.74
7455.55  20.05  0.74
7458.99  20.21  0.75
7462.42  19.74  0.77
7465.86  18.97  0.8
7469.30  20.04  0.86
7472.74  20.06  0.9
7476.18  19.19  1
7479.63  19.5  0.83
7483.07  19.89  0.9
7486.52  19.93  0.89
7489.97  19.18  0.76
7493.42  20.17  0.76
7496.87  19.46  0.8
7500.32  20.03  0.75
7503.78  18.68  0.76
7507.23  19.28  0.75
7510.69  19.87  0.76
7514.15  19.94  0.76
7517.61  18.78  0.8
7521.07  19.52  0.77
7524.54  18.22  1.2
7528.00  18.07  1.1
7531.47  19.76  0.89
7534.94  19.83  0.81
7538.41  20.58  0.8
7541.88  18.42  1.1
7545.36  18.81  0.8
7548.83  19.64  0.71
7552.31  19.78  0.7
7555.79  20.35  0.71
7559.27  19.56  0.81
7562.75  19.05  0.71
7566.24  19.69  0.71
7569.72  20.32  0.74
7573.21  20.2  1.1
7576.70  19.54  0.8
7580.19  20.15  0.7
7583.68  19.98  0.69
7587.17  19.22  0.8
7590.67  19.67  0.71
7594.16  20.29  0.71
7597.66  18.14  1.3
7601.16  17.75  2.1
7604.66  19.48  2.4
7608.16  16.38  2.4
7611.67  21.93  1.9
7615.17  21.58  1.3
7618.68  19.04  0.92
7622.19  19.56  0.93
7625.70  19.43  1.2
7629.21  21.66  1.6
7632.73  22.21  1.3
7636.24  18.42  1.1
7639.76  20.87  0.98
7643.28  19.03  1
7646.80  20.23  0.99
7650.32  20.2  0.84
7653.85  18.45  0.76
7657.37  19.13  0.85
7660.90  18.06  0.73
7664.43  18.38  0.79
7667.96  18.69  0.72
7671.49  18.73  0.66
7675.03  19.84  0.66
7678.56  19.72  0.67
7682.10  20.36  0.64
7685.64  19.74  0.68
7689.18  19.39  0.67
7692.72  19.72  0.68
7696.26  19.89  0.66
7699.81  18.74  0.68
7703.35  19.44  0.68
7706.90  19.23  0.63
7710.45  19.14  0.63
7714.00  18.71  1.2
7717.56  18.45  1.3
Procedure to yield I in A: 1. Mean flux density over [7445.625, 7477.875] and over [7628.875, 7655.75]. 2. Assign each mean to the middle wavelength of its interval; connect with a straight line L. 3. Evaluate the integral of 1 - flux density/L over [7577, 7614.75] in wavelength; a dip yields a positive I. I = 1.0 A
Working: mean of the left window 19.5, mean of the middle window 19.4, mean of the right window 20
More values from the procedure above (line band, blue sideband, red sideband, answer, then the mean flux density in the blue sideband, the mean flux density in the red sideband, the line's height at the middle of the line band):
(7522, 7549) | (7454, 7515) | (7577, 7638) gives 0.73 A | 19.7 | 19.7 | 19.7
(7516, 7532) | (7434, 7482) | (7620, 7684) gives 0.64 A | 19.6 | 19.6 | 19.6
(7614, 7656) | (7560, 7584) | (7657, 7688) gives -1.30 A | 19.8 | 19.2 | 19.4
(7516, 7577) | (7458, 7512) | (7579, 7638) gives 0.66 A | 19.6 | 19.7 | 19.7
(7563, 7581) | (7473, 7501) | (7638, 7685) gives -0.34 A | 19.7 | 19.4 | 19.5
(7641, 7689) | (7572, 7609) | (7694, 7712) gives -0.05 A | 19.2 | 19.3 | 19.3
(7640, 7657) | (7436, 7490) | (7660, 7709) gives -0.20 A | 19.6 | 19.3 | 19.3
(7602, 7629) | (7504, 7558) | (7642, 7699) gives -0.46 A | 19.4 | 19.3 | 19.4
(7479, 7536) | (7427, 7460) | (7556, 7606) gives 0.60 A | 19.7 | 19.5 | 19.6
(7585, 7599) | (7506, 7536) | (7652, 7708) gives -0.11 A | 19.2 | 19.2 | 19.2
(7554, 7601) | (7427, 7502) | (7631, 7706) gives -0.15 A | 19.7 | 19.5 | 19.6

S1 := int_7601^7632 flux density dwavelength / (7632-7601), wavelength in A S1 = 19.8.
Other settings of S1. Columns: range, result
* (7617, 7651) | 20.1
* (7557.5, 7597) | 19.7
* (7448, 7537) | 19.5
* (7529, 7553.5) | 19.5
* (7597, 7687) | 19.5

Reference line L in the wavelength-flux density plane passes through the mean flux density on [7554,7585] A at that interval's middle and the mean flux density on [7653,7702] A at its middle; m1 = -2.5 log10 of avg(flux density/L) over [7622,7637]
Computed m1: -0.05 mag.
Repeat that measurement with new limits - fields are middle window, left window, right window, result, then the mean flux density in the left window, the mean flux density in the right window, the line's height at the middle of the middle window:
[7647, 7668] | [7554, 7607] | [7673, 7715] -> 0.033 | 19.5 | 19.5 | 19.5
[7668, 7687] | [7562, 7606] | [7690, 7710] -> -0.009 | 19.5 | 19.4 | 19.4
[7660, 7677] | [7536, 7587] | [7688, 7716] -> 0.034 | 19.7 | 19.3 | 19.4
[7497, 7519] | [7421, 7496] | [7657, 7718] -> 0.005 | 19.6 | 19.2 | 19.5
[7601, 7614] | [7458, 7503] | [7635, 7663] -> 0.014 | 19.7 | 19.3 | 19.4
